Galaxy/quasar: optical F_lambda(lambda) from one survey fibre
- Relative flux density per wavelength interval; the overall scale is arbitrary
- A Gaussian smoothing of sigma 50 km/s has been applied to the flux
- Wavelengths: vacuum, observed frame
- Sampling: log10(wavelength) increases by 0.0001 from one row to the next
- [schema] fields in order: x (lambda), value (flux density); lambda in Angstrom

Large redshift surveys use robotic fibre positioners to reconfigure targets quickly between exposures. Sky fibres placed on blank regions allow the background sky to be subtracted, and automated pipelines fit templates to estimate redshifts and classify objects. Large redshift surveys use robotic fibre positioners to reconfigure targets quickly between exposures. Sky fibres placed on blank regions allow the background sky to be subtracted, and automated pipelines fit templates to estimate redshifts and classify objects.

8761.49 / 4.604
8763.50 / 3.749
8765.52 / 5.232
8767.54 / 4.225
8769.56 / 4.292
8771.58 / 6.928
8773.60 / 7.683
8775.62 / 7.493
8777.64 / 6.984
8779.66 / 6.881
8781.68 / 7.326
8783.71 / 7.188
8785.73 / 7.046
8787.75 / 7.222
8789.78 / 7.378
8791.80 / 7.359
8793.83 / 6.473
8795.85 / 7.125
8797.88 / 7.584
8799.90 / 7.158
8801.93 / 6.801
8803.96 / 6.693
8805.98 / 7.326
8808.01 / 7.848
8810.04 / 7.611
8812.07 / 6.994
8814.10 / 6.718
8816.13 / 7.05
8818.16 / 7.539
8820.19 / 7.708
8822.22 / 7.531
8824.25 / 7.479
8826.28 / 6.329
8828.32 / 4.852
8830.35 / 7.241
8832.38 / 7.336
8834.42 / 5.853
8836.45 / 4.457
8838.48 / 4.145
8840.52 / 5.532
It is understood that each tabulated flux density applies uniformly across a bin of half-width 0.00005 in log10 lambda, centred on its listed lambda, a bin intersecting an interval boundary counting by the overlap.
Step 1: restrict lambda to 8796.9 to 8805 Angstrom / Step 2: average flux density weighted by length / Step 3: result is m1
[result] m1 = 7.06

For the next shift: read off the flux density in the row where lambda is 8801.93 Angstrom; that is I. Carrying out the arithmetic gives 6.801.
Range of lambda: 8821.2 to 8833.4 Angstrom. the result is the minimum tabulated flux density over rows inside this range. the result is 4.852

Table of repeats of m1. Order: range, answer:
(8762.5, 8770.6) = 4.38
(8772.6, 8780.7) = 7.26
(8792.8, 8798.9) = 7.06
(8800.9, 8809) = 7.16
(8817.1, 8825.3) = 7.56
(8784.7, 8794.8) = 7.1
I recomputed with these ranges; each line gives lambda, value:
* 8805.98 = 7.326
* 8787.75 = 7.222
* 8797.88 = 7.584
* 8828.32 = 4.852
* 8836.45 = 4.457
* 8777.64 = 6.984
